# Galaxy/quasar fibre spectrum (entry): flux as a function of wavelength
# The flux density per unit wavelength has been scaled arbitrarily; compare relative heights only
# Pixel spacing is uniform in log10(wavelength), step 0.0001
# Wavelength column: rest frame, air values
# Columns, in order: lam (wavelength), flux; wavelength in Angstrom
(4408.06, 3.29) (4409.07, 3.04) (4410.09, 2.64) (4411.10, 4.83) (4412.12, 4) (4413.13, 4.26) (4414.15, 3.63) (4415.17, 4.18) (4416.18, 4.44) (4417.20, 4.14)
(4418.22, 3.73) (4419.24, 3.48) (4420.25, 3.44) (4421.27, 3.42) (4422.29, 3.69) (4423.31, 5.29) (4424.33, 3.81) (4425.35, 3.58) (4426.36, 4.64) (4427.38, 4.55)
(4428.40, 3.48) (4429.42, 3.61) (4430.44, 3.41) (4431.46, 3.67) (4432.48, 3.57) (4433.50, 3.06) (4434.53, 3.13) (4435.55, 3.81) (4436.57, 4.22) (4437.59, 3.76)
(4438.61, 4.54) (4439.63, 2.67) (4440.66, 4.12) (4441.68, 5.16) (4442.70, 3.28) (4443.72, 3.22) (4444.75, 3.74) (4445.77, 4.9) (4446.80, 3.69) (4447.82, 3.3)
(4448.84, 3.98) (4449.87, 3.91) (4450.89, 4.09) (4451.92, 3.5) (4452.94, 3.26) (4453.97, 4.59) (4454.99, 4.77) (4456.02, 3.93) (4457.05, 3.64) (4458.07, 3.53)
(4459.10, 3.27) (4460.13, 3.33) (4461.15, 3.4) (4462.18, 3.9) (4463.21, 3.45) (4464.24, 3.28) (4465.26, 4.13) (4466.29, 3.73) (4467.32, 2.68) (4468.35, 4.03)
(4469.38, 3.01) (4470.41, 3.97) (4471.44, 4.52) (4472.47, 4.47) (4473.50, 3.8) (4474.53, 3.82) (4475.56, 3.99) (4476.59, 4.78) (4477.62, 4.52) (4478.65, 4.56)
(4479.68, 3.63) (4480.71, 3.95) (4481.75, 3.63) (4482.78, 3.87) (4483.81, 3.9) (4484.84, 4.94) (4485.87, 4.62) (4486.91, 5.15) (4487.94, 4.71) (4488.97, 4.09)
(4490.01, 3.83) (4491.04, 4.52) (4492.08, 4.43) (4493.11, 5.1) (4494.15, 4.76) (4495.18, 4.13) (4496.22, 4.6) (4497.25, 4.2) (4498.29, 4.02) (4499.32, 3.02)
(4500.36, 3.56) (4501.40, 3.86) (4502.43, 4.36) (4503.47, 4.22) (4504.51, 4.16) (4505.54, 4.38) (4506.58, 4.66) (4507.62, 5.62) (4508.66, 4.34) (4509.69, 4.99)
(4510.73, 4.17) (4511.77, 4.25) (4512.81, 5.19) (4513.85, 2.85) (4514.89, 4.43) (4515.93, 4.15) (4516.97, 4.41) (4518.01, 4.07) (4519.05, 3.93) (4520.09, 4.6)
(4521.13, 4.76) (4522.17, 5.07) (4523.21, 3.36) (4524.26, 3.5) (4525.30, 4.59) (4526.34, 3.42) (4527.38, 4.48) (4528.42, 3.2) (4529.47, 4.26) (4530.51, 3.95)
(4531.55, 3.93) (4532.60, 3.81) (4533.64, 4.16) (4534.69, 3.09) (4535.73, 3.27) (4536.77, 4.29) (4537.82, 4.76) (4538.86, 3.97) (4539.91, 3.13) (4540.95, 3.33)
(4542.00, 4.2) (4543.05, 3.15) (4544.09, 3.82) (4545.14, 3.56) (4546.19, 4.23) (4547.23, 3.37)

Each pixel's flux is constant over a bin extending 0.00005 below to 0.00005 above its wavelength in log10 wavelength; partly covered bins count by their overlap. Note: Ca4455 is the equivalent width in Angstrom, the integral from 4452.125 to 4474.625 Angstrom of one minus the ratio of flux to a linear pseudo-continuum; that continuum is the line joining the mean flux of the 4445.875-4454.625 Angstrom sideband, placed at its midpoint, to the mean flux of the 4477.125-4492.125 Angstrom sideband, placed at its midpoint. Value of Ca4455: 1.5 Angstrom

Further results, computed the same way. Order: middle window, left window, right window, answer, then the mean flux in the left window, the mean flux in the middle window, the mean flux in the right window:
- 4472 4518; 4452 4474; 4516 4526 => -3.13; 3.74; 4.29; 4.23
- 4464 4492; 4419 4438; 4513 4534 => -1.18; 3.77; 4.09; 4.06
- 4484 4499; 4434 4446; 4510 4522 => -1.17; 3.85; 4.48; 4.29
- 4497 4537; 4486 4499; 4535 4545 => -0.32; 4.44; 4.12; 3.75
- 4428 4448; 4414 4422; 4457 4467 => -0.19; 3.81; 3.72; 3.55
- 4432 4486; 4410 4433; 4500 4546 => 1.63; 3.91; 3.85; 4.08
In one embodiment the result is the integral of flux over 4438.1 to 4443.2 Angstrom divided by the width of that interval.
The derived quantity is 3.96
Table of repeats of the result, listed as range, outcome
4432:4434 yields 3.31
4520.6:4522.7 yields 4.91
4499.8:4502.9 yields 3.91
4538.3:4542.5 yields 3.67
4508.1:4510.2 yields 4.7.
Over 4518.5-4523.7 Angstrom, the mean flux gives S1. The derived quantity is 4.35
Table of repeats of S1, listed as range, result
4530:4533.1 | 3.89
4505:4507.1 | 4.52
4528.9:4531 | 4.08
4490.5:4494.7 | 4.69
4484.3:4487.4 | 4.89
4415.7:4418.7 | 4.1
